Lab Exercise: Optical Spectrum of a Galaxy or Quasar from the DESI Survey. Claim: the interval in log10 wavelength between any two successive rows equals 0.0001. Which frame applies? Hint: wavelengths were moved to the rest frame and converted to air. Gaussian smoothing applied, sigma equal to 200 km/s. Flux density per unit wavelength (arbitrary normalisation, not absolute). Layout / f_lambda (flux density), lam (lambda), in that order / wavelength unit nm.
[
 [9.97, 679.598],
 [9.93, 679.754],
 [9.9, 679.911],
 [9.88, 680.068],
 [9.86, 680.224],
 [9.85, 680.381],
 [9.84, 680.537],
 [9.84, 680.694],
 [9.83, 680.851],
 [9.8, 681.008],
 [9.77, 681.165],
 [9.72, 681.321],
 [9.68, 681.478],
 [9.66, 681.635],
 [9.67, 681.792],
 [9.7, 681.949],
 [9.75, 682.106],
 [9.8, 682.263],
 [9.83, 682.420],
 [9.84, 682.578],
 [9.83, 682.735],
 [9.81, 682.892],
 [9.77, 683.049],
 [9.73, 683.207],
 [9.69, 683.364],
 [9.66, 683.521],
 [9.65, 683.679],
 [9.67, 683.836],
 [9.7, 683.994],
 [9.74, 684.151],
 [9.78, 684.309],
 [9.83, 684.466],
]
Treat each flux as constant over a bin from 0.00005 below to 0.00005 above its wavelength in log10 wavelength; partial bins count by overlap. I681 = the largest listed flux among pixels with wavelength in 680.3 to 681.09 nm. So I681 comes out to 9.85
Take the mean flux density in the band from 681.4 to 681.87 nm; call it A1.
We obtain 9.67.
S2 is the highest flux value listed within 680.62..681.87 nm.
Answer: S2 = 9.84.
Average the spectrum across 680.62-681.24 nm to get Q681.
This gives 9.8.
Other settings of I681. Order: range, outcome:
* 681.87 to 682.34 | 9.8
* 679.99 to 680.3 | 9.88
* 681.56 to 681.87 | 9.67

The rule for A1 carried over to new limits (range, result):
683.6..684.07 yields 9.67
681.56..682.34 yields 9.72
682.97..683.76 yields 9.7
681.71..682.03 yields 9.69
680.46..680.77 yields 9.83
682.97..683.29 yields 9.75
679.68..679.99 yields 9.89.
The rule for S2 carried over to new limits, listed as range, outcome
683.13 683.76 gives 9.73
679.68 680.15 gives 9.93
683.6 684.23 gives 9.74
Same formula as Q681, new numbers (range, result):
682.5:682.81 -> 9.84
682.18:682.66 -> 9.81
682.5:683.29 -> 9.8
